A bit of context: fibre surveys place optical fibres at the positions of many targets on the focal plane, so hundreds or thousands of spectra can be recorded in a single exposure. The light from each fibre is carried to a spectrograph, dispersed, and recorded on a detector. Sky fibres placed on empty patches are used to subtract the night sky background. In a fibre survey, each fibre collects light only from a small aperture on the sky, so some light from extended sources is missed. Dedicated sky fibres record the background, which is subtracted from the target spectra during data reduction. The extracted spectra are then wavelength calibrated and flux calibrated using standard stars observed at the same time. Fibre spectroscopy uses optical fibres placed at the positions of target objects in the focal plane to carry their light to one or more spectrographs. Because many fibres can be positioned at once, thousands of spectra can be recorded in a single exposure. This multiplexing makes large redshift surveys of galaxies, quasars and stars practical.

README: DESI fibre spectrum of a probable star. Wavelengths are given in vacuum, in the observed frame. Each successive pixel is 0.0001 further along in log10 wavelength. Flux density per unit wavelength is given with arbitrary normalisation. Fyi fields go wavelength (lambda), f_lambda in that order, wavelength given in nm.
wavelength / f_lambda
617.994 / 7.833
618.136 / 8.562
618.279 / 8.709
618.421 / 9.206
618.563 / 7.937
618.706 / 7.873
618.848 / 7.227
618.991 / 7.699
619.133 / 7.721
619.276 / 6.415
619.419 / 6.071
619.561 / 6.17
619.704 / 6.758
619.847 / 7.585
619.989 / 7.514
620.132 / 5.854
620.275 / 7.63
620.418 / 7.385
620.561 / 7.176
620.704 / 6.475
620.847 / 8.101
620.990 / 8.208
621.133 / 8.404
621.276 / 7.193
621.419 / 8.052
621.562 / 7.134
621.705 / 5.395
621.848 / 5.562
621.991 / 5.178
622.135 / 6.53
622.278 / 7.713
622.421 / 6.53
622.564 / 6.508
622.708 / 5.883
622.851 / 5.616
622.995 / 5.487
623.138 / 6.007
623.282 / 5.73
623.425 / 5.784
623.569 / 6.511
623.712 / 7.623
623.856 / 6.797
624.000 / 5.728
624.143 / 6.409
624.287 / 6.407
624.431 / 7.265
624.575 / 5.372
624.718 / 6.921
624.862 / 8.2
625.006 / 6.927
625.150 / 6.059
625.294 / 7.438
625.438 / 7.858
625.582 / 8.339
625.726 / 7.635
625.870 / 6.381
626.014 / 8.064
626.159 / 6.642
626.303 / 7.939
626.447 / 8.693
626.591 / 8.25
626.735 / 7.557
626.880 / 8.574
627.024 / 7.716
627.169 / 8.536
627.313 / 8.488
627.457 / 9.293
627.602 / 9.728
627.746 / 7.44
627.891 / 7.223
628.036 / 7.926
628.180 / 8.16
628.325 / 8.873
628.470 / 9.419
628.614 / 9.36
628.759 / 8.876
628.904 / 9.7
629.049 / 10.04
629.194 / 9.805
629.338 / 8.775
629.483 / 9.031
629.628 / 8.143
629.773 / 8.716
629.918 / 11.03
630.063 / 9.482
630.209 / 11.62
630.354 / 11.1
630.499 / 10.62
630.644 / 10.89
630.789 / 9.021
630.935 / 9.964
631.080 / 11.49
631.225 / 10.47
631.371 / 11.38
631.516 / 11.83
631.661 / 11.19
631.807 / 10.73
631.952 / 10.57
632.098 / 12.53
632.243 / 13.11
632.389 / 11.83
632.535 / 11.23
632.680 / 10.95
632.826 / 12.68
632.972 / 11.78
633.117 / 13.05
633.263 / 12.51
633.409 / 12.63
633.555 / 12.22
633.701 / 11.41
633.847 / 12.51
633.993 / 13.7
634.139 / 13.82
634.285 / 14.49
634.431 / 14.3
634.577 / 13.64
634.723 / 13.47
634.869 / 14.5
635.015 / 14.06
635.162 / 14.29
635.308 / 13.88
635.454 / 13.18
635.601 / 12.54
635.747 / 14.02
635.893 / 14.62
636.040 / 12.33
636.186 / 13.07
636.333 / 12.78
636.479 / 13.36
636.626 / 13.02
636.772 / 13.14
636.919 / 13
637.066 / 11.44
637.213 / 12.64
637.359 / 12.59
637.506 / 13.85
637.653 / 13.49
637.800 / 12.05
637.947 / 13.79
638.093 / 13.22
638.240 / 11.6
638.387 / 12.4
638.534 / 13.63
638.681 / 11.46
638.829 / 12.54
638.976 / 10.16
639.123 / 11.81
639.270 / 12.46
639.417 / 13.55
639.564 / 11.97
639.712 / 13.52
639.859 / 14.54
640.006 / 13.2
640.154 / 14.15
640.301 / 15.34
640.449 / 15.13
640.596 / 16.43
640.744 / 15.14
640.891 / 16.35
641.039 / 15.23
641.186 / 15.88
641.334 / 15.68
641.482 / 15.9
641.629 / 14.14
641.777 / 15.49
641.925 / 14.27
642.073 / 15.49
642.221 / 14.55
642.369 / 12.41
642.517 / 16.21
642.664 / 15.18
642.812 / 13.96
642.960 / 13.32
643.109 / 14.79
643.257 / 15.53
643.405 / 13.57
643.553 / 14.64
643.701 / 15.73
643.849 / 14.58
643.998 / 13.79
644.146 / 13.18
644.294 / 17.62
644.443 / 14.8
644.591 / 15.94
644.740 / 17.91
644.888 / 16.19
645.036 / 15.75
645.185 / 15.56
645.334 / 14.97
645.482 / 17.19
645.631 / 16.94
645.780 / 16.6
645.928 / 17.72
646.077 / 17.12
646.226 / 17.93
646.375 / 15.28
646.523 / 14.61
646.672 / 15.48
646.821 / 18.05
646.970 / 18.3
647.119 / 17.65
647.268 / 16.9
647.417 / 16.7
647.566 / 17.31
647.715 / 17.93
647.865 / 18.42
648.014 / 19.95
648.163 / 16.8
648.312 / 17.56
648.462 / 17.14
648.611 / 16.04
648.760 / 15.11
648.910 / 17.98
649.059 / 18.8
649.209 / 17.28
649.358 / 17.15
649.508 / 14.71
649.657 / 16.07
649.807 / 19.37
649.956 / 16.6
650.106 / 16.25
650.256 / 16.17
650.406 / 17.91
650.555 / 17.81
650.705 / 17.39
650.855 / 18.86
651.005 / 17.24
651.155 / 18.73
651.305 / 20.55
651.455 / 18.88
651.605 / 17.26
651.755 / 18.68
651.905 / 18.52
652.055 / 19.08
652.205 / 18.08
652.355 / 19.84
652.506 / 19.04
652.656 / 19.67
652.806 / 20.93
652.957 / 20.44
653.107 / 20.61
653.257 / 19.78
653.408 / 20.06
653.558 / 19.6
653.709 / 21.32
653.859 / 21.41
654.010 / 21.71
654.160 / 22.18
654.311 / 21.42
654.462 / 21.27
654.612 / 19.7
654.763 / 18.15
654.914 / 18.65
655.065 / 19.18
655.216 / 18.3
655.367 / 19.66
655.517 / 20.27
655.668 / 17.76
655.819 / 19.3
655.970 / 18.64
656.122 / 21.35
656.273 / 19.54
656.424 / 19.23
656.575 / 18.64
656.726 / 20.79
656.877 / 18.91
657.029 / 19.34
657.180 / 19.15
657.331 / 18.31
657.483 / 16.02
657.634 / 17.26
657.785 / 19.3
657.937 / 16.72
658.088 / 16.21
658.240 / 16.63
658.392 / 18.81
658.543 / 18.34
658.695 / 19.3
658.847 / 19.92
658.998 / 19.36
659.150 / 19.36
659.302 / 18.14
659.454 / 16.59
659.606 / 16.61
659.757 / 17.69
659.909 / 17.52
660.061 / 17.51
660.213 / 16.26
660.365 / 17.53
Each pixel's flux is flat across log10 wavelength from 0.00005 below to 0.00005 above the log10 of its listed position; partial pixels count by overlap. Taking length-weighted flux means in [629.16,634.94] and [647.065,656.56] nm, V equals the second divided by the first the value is 1.61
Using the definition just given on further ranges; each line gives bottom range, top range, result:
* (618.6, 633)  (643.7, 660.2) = 2.19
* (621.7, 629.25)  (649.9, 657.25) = 2.60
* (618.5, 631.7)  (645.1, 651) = 2.16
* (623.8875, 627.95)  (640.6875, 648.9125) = 2.12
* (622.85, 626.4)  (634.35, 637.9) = 1.96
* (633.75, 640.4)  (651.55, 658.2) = 1.47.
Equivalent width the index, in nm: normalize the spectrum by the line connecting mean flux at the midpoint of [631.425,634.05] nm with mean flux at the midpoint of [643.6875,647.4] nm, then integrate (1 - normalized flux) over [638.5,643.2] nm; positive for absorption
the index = 0.16 nm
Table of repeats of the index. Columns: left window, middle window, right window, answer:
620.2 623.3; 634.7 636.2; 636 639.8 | -0.24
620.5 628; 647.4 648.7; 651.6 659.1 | -0.09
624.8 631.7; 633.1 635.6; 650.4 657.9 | -0.43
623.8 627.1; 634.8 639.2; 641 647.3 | -0.20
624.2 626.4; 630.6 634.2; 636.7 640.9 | -0.48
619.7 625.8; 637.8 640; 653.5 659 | 0.03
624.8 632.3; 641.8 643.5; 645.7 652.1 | 0.04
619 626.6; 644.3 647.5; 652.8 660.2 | -0.28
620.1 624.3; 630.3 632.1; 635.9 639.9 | -0.13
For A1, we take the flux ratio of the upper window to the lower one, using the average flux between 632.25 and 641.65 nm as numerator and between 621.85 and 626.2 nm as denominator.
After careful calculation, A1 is 2.0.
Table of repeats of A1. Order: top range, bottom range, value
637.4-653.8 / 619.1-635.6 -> 1.78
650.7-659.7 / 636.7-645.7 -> 1.34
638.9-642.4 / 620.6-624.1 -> 2.17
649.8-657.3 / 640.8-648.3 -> 1.21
